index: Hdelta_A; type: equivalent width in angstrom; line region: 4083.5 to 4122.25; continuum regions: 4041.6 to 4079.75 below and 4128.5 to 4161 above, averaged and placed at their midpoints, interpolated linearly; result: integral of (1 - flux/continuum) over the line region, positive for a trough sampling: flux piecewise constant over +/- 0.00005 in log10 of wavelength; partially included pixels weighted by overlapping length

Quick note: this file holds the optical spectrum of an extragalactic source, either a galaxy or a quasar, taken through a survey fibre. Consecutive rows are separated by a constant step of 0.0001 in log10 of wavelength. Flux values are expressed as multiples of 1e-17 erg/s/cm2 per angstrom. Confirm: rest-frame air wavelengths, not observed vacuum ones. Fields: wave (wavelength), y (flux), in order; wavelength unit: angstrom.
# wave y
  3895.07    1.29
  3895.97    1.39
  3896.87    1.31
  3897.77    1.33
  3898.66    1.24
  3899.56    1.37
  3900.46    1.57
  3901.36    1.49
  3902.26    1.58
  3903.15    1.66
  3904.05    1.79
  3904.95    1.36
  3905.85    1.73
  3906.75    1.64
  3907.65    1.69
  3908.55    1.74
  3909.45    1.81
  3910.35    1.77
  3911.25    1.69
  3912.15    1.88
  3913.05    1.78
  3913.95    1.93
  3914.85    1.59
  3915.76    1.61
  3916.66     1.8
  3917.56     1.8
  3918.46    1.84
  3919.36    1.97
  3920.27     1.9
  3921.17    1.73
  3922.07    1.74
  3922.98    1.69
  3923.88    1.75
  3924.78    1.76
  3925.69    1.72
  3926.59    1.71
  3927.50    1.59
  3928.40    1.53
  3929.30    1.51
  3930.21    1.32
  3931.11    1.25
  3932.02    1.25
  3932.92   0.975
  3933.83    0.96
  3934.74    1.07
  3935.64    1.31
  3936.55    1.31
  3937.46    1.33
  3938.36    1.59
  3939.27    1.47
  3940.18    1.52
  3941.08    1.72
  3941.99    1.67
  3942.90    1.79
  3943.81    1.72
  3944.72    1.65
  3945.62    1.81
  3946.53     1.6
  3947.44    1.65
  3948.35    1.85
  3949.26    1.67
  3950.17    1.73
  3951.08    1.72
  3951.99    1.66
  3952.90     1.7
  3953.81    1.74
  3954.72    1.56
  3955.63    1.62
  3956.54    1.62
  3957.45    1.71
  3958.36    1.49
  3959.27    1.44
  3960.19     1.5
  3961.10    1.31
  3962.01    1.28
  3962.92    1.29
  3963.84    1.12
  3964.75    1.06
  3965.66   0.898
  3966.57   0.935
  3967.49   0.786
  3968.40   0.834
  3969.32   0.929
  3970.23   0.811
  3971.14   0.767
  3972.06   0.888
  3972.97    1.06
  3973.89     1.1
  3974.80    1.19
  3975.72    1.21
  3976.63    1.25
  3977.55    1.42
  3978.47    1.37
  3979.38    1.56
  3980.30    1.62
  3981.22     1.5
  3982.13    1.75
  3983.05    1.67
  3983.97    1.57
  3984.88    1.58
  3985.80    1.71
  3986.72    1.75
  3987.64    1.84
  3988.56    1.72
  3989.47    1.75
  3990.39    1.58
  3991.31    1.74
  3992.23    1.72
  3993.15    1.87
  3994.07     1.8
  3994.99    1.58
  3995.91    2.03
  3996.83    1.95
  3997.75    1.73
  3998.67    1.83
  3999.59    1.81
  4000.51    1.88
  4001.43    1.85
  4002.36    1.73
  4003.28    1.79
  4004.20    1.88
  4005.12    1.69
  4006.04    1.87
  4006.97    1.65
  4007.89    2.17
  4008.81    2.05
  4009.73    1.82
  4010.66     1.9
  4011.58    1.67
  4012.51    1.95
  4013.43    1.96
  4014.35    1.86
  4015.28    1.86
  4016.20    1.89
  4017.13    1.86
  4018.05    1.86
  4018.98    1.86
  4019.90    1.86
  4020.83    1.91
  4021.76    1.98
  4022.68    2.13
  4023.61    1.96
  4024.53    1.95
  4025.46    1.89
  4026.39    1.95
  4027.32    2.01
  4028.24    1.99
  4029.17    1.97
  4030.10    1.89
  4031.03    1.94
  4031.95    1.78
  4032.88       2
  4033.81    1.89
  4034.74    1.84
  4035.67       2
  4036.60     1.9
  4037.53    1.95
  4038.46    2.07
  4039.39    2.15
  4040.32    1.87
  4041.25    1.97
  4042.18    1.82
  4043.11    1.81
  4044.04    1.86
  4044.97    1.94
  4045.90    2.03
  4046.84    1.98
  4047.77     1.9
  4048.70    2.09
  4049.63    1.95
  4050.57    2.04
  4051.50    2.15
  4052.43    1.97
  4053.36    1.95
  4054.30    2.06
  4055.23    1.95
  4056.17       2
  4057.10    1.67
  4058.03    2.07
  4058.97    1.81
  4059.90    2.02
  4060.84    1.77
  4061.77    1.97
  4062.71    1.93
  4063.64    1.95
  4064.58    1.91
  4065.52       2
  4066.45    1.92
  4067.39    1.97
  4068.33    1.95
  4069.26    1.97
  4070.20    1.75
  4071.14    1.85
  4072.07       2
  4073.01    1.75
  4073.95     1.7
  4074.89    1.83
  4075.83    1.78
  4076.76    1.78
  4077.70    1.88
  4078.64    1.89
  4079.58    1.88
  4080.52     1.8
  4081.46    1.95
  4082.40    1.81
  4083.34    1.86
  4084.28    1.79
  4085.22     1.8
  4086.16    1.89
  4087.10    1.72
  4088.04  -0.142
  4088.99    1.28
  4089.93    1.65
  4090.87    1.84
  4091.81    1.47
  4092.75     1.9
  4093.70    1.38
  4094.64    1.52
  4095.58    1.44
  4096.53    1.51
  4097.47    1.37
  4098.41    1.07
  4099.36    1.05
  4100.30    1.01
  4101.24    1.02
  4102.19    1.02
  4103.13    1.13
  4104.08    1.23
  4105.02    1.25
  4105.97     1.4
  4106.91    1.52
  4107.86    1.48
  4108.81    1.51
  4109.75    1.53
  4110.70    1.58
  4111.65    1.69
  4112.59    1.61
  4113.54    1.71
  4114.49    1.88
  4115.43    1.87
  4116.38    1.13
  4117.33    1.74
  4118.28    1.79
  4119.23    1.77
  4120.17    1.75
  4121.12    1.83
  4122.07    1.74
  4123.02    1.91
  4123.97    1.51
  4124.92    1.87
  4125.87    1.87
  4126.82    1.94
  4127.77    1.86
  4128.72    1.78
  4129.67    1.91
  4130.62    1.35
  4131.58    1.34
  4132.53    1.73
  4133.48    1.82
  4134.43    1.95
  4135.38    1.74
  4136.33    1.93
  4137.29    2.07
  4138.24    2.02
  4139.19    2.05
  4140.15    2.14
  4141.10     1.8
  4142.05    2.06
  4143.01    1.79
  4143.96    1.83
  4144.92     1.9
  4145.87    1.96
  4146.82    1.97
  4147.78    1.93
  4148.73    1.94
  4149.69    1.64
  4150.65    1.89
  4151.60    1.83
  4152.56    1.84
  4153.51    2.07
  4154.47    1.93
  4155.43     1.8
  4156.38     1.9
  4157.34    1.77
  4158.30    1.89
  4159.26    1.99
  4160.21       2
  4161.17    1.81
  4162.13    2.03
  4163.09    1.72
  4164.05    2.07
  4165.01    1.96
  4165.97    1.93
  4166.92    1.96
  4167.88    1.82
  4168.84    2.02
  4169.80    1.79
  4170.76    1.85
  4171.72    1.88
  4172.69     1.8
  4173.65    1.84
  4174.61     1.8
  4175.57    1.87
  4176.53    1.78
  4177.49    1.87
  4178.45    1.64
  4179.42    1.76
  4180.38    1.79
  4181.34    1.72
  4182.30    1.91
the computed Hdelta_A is 8.4 angstrom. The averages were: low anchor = 1.92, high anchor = 1.87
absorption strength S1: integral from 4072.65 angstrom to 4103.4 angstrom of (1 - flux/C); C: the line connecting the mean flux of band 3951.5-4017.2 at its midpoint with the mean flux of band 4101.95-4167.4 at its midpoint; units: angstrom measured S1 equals 3.1 angstrom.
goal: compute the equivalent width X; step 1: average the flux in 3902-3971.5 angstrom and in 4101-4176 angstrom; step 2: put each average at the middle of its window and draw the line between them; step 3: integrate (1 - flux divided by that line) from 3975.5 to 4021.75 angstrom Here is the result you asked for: -4.6 angstrom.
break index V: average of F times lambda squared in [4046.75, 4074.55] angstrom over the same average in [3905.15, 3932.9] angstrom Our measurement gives 1.24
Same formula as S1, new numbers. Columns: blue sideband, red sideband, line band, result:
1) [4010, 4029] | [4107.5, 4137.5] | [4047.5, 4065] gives -1.0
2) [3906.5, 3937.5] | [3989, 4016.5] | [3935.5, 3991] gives 8.6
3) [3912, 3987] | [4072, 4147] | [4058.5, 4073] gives -2.7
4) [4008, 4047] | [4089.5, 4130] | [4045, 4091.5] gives -2.5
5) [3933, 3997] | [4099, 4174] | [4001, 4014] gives -2.7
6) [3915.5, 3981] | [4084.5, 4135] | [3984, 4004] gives -4.0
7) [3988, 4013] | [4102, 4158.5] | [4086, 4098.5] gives 2.5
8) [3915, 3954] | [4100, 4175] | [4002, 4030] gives -4.0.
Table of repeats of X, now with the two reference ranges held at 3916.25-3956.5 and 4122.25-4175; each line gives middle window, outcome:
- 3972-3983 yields 2.0 angstrom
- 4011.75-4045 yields -4.1 angstrom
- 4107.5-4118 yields 1.2 angstrom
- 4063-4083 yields -1.1 angstrom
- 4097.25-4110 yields 4.0 angstrom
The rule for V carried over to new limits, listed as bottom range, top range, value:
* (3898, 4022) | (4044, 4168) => 1.19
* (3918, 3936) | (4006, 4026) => 1.30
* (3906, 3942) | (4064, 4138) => 1.13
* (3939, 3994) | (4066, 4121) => 1.16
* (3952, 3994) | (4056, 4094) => 1.33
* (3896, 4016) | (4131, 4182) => 1.31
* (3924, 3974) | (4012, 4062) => 1.45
